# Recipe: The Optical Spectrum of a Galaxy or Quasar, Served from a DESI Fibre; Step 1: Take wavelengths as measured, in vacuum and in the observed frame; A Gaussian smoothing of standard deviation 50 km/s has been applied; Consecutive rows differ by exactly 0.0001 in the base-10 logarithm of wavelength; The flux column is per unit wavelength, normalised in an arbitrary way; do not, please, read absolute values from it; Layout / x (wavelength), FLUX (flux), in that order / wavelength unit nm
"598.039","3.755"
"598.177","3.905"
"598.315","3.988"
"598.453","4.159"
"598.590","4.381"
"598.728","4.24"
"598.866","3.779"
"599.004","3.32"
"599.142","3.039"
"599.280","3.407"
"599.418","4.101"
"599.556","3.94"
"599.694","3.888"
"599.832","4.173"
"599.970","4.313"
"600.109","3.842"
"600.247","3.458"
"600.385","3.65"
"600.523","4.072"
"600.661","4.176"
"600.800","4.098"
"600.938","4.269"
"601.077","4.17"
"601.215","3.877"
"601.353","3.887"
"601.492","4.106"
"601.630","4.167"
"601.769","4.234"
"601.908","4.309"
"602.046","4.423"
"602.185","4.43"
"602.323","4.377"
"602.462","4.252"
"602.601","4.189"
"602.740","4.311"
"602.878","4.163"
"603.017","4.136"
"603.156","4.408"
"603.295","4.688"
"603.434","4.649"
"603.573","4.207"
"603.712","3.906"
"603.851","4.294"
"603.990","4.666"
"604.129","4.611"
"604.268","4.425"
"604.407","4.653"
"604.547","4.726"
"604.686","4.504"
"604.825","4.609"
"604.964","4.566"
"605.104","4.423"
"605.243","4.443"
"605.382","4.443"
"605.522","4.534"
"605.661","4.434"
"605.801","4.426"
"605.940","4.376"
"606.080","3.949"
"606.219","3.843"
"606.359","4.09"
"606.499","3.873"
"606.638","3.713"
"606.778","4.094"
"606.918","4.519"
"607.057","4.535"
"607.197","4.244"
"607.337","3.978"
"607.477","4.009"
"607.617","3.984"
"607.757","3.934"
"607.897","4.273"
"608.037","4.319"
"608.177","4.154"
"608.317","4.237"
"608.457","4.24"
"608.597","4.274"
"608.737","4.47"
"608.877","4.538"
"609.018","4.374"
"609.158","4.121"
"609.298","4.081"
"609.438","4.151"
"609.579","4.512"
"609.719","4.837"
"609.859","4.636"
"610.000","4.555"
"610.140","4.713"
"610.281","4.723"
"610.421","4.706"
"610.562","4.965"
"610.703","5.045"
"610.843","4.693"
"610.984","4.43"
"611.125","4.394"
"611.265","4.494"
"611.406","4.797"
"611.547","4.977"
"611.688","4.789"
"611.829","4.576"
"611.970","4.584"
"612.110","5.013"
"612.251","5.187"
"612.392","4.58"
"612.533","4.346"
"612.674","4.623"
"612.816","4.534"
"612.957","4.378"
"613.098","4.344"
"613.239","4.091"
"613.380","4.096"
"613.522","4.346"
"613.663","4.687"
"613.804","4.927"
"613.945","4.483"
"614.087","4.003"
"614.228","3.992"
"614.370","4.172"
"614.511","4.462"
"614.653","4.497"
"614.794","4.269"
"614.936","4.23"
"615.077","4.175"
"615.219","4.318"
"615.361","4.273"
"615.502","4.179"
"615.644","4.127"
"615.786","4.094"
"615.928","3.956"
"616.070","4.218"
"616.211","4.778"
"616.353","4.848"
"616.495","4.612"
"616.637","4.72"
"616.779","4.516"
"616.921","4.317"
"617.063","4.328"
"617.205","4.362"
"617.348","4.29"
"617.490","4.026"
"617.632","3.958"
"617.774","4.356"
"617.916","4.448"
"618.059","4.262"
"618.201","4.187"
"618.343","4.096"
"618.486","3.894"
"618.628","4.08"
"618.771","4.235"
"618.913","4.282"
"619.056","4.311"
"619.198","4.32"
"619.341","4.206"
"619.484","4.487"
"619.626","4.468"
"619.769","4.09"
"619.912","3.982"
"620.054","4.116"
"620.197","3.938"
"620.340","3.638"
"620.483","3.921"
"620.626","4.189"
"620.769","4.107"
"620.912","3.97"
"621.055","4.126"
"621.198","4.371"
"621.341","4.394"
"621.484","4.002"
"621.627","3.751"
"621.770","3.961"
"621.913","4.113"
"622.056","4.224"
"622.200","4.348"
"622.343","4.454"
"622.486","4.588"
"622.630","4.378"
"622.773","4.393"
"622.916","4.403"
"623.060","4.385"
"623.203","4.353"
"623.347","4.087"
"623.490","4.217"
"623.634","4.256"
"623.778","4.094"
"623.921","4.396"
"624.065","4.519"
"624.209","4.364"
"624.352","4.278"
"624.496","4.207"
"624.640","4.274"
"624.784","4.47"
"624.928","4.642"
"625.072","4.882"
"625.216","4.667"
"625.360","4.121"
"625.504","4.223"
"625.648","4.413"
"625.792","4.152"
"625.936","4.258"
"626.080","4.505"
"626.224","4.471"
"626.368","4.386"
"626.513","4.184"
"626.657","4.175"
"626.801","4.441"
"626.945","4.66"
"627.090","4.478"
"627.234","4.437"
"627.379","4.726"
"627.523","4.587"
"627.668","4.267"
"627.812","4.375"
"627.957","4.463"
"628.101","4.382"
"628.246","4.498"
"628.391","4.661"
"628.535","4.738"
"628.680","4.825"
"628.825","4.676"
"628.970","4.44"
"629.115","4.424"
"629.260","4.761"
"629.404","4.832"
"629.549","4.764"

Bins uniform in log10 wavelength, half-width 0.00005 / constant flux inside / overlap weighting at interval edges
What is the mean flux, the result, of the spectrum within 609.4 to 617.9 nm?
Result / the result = 4.47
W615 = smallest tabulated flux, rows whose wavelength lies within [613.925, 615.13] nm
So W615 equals 3.992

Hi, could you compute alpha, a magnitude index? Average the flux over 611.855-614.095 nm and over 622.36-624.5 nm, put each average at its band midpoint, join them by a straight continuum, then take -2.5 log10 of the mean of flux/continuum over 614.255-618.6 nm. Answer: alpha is 0.04 mag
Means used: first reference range 4.53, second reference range 4.34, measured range 4.29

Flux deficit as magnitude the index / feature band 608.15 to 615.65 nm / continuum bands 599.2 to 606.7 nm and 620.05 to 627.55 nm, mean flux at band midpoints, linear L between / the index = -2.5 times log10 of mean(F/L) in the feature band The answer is -0.06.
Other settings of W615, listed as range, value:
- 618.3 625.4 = 3.638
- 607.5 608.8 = 3.934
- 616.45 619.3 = 3.894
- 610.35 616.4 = 3.956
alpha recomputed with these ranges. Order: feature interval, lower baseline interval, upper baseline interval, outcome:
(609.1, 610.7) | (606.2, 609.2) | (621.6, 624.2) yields -0.09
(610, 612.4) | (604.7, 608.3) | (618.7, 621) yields -0.13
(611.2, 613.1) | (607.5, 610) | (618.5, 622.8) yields -0.10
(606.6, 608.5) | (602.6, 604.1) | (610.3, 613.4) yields 0.08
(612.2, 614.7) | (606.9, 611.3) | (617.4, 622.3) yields -0.03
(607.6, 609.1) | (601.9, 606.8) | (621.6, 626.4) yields 0.02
